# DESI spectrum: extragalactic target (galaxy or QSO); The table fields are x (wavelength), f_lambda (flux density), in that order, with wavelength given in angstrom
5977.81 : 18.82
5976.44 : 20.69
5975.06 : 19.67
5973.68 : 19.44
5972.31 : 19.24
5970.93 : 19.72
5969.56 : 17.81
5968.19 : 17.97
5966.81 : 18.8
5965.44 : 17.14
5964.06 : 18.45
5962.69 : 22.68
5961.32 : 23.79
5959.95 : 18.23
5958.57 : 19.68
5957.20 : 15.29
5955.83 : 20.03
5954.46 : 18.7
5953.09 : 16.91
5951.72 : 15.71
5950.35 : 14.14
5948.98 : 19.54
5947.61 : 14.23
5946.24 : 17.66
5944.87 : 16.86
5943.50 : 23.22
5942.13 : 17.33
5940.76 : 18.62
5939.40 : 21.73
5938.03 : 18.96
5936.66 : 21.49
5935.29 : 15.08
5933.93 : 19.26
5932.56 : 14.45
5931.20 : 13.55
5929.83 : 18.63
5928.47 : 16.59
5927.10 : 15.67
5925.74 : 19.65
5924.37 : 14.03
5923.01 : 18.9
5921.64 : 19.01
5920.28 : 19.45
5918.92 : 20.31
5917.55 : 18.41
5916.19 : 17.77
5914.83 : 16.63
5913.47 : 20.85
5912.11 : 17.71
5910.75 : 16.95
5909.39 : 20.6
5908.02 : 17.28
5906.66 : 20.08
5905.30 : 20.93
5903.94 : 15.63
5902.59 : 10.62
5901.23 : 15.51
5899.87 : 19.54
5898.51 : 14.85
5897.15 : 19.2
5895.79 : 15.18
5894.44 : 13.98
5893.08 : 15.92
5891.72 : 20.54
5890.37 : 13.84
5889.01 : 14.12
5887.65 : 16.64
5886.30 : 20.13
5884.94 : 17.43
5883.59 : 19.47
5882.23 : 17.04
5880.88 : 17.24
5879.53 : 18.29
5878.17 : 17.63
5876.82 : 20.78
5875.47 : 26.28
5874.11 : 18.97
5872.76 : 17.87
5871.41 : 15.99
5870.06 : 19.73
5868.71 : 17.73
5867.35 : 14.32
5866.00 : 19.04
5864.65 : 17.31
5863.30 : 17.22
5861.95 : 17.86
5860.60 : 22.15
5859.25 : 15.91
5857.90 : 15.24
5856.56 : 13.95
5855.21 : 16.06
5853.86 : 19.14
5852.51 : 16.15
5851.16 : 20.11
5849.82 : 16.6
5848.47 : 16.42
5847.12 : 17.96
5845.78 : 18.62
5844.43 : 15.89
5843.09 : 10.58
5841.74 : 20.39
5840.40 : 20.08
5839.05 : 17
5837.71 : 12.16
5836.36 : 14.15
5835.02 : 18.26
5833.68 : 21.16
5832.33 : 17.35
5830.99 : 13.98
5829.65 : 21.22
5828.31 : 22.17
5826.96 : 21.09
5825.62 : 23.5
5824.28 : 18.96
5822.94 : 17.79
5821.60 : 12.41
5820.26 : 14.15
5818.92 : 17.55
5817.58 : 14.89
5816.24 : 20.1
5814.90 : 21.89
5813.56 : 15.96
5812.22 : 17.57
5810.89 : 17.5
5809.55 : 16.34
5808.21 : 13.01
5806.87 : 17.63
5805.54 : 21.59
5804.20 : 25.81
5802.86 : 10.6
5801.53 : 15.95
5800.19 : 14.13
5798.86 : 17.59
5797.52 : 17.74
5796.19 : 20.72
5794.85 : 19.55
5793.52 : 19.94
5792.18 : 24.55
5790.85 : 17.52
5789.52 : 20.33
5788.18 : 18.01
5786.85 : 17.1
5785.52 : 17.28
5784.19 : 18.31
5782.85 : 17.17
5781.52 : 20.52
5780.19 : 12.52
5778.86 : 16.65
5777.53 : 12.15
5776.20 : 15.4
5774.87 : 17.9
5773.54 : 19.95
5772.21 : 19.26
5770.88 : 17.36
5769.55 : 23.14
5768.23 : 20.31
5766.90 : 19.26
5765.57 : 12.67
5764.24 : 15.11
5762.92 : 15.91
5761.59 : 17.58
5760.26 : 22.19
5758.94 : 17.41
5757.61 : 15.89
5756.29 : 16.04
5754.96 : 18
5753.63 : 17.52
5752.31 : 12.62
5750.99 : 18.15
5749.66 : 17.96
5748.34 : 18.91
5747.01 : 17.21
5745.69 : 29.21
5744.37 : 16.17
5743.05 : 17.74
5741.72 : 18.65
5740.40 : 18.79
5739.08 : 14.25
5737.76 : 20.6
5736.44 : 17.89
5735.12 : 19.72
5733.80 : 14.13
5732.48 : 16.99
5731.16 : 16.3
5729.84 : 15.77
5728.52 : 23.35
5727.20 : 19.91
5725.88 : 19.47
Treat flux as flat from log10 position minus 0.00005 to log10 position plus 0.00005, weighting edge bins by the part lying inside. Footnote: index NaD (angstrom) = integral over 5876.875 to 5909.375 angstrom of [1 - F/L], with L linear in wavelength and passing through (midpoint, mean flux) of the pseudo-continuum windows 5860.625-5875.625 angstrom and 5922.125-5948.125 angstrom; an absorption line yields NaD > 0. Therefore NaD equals 1.6 angstrom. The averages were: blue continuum 18.3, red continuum 17.7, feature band 17.1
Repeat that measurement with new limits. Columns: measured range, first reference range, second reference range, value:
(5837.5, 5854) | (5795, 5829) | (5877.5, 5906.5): 0.4 angstrom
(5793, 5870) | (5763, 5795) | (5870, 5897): 1.4 angstrom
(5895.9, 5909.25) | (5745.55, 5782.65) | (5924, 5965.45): 0.6 angstrom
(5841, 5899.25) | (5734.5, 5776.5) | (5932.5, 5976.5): 3.0 angstrom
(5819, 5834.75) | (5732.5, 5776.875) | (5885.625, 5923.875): -0.7 angstrom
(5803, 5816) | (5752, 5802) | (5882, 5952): -0.5 angstrom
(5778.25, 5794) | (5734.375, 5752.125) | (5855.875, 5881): 0.1 angstrom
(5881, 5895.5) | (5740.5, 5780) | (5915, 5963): 0.9 angstrom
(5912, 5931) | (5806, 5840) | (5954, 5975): 0.7 angstrom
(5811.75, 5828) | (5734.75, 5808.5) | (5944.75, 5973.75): 0.0 angstrom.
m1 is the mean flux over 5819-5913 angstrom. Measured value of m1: 17.5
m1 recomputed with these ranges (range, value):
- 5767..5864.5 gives 17.7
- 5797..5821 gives 17.2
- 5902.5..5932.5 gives 17.8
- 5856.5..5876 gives 18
